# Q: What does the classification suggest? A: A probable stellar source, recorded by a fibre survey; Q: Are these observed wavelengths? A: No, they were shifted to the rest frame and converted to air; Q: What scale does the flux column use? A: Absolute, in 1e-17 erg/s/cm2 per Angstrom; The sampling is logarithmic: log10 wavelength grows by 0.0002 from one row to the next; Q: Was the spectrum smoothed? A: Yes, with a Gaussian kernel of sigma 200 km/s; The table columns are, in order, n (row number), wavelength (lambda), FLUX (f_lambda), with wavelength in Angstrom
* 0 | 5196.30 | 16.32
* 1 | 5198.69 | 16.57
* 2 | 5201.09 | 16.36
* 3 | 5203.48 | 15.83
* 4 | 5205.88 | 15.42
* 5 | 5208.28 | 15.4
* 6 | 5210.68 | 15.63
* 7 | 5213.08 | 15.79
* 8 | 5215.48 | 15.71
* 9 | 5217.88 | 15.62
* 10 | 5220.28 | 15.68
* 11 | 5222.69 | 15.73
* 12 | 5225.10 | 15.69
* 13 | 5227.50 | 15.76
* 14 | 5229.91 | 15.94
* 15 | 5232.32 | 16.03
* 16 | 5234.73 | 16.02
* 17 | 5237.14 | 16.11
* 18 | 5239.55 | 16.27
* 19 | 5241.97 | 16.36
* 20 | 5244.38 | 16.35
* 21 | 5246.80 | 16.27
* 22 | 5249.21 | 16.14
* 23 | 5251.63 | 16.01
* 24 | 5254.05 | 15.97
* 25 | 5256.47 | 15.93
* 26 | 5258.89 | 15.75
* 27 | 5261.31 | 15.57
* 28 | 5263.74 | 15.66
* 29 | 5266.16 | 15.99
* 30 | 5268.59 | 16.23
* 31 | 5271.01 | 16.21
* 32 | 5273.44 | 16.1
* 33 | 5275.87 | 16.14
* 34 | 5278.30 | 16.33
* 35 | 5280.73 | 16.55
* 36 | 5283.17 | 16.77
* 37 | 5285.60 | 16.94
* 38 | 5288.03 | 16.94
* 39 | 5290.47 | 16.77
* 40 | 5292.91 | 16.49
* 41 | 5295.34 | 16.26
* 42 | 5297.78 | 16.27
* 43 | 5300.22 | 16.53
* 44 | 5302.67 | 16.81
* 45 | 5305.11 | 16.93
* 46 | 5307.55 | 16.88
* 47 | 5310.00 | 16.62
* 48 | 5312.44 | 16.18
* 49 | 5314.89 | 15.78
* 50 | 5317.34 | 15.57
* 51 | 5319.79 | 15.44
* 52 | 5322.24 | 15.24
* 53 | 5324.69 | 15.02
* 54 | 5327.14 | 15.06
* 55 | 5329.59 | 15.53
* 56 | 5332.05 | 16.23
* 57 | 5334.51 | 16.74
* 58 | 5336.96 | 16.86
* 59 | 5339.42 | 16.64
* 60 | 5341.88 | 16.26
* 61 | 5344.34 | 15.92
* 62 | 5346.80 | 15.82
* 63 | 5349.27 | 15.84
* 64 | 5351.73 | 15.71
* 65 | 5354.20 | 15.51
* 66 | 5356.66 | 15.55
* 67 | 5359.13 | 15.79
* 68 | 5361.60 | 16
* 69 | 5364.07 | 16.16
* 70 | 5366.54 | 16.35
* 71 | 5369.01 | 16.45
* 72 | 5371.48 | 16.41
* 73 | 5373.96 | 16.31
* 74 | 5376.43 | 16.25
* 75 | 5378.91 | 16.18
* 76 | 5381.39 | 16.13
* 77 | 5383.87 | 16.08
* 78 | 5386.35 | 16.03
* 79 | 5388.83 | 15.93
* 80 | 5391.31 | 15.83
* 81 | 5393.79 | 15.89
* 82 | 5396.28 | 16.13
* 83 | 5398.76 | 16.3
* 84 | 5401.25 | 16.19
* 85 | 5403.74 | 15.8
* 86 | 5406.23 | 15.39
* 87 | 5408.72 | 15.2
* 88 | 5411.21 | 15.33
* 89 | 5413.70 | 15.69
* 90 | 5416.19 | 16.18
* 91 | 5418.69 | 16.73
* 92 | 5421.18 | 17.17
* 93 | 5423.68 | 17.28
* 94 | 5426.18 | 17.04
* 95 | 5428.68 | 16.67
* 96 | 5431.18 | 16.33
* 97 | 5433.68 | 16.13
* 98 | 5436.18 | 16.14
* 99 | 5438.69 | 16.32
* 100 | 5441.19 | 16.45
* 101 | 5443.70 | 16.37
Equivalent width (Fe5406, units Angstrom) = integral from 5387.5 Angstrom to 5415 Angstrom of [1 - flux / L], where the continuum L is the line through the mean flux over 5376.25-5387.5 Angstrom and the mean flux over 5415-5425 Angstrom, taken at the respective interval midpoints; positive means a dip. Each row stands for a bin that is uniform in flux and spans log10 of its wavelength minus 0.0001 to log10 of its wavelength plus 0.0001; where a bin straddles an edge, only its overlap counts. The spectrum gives 1.1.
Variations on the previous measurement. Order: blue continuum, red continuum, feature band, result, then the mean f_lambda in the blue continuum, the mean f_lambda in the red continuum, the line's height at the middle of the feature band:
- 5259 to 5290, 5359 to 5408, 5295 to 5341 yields 0.2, 16.3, 16.1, 16.2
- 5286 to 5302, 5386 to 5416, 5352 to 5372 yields 0.1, 16.6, 15.8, 16.1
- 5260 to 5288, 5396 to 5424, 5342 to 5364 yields 0.5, 16.3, 16.1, 16.2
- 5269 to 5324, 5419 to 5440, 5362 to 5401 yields 0.9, 16.3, 16.6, 16.5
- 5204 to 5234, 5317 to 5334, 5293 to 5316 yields -1.4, 15.7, 15.5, 15.5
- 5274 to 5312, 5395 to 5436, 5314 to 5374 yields 1.9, 16.6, 16.2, 16.4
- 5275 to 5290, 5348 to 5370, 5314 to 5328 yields 0.8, 16.6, 15.9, 16.3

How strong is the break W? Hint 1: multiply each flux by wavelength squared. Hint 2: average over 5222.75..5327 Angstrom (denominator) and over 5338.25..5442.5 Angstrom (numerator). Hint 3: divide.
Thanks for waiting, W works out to 1.04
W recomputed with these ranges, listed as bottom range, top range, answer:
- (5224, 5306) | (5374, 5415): 1.03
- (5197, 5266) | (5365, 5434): 1.08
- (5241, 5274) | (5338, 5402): 1.05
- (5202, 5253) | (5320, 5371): 1.05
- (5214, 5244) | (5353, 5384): 1.07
